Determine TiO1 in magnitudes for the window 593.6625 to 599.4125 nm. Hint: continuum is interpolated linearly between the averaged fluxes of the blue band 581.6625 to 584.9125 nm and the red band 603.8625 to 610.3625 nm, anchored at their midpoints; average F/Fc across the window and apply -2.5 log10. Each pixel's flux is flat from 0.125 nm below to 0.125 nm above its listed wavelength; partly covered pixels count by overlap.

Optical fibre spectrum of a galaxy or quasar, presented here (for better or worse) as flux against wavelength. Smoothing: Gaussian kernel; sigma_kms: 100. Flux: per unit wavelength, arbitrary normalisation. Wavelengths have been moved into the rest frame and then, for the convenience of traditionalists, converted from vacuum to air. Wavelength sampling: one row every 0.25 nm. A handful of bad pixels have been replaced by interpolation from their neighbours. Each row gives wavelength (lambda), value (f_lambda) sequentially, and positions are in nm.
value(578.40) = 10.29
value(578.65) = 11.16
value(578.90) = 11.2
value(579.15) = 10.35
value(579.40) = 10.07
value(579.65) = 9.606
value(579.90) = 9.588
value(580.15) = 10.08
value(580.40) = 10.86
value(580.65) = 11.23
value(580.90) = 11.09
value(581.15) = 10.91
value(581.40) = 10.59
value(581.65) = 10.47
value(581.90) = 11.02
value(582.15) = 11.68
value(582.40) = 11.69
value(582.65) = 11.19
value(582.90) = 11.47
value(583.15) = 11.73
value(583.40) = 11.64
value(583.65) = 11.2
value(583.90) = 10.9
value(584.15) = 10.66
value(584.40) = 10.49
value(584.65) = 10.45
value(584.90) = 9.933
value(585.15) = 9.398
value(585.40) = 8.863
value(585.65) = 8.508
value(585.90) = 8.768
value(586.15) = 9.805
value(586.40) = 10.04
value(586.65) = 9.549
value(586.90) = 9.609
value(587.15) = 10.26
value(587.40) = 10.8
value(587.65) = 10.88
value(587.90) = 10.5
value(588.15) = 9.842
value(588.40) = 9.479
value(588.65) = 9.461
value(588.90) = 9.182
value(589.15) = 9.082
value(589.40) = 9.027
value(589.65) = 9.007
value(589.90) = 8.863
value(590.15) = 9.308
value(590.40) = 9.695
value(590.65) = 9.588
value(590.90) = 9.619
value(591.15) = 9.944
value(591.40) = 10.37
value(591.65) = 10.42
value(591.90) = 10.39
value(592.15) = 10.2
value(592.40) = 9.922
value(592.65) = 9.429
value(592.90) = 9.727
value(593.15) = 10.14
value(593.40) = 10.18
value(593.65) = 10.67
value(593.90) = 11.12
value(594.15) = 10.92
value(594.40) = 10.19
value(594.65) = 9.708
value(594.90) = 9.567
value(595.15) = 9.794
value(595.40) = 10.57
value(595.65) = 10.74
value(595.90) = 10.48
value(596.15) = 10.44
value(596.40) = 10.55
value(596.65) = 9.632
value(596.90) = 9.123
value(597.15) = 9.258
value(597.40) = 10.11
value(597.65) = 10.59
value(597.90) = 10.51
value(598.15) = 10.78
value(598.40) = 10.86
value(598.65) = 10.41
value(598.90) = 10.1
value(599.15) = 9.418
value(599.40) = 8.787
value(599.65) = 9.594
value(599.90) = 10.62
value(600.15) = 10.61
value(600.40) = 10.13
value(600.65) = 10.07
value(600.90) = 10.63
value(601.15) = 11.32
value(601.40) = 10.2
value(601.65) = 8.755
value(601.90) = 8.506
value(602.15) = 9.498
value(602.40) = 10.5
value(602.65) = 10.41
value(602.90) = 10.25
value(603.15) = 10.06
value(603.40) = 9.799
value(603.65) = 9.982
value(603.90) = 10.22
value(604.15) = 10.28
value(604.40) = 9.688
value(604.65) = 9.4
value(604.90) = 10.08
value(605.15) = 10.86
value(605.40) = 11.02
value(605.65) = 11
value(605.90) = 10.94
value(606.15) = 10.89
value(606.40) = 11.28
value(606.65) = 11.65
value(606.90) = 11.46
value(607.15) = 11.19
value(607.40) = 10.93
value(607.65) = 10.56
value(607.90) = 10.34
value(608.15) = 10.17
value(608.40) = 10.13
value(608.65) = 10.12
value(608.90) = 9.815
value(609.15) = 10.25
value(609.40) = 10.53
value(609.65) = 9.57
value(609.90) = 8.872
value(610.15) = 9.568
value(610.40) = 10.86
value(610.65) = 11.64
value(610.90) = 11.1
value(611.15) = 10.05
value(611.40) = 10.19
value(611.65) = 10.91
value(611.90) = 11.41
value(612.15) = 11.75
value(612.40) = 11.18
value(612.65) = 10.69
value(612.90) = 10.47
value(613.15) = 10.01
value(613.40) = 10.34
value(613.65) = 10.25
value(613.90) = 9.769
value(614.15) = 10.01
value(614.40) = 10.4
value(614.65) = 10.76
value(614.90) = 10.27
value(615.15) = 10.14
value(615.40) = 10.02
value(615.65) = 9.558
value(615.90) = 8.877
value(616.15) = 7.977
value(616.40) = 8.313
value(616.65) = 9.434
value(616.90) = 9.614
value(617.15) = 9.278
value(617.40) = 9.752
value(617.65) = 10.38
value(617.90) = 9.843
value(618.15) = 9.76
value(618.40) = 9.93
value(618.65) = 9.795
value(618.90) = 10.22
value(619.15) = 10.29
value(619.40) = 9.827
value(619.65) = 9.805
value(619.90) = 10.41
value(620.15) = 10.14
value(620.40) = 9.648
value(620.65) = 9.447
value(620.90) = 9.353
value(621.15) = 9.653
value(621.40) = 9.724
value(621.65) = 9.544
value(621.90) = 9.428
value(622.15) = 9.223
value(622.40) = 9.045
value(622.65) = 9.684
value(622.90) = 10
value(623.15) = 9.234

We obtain 0.05 mag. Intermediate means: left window 11.1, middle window 10.2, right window 10.4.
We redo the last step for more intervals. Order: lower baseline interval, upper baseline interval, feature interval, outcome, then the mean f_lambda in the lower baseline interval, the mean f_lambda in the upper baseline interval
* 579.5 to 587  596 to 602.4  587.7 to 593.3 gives 0.06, 10.4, 10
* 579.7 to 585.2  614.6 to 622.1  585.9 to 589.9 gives 0.10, 10.8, 9.69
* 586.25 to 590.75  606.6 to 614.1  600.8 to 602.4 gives 0.03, 9.68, 10.5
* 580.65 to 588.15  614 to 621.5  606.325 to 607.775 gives -0.12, 10.5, 9.75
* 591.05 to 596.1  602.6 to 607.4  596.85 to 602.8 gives 0.04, 10.2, 10.6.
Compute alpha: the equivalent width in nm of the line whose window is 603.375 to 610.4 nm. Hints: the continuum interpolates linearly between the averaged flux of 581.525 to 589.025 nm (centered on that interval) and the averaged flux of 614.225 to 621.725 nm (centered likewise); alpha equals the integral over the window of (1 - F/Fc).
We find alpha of -0.32 nm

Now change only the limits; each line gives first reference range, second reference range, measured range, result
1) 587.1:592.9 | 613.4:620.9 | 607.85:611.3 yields -0.15 nm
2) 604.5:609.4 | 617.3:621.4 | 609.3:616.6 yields 0.07 nm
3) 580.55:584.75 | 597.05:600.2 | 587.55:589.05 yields 0.12 nm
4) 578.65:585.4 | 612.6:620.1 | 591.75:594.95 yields 0.08 nm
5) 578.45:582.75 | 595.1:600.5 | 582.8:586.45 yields 0.12 nm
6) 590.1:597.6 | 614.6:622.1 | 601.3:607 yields -0.22 nm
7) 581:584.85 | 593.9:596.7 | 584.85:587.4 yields 0.31 nm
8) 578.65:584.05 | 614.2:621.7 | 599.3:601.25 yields 0.01 nm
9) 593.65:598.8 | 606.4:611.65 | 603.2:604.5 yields 0.05 nm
